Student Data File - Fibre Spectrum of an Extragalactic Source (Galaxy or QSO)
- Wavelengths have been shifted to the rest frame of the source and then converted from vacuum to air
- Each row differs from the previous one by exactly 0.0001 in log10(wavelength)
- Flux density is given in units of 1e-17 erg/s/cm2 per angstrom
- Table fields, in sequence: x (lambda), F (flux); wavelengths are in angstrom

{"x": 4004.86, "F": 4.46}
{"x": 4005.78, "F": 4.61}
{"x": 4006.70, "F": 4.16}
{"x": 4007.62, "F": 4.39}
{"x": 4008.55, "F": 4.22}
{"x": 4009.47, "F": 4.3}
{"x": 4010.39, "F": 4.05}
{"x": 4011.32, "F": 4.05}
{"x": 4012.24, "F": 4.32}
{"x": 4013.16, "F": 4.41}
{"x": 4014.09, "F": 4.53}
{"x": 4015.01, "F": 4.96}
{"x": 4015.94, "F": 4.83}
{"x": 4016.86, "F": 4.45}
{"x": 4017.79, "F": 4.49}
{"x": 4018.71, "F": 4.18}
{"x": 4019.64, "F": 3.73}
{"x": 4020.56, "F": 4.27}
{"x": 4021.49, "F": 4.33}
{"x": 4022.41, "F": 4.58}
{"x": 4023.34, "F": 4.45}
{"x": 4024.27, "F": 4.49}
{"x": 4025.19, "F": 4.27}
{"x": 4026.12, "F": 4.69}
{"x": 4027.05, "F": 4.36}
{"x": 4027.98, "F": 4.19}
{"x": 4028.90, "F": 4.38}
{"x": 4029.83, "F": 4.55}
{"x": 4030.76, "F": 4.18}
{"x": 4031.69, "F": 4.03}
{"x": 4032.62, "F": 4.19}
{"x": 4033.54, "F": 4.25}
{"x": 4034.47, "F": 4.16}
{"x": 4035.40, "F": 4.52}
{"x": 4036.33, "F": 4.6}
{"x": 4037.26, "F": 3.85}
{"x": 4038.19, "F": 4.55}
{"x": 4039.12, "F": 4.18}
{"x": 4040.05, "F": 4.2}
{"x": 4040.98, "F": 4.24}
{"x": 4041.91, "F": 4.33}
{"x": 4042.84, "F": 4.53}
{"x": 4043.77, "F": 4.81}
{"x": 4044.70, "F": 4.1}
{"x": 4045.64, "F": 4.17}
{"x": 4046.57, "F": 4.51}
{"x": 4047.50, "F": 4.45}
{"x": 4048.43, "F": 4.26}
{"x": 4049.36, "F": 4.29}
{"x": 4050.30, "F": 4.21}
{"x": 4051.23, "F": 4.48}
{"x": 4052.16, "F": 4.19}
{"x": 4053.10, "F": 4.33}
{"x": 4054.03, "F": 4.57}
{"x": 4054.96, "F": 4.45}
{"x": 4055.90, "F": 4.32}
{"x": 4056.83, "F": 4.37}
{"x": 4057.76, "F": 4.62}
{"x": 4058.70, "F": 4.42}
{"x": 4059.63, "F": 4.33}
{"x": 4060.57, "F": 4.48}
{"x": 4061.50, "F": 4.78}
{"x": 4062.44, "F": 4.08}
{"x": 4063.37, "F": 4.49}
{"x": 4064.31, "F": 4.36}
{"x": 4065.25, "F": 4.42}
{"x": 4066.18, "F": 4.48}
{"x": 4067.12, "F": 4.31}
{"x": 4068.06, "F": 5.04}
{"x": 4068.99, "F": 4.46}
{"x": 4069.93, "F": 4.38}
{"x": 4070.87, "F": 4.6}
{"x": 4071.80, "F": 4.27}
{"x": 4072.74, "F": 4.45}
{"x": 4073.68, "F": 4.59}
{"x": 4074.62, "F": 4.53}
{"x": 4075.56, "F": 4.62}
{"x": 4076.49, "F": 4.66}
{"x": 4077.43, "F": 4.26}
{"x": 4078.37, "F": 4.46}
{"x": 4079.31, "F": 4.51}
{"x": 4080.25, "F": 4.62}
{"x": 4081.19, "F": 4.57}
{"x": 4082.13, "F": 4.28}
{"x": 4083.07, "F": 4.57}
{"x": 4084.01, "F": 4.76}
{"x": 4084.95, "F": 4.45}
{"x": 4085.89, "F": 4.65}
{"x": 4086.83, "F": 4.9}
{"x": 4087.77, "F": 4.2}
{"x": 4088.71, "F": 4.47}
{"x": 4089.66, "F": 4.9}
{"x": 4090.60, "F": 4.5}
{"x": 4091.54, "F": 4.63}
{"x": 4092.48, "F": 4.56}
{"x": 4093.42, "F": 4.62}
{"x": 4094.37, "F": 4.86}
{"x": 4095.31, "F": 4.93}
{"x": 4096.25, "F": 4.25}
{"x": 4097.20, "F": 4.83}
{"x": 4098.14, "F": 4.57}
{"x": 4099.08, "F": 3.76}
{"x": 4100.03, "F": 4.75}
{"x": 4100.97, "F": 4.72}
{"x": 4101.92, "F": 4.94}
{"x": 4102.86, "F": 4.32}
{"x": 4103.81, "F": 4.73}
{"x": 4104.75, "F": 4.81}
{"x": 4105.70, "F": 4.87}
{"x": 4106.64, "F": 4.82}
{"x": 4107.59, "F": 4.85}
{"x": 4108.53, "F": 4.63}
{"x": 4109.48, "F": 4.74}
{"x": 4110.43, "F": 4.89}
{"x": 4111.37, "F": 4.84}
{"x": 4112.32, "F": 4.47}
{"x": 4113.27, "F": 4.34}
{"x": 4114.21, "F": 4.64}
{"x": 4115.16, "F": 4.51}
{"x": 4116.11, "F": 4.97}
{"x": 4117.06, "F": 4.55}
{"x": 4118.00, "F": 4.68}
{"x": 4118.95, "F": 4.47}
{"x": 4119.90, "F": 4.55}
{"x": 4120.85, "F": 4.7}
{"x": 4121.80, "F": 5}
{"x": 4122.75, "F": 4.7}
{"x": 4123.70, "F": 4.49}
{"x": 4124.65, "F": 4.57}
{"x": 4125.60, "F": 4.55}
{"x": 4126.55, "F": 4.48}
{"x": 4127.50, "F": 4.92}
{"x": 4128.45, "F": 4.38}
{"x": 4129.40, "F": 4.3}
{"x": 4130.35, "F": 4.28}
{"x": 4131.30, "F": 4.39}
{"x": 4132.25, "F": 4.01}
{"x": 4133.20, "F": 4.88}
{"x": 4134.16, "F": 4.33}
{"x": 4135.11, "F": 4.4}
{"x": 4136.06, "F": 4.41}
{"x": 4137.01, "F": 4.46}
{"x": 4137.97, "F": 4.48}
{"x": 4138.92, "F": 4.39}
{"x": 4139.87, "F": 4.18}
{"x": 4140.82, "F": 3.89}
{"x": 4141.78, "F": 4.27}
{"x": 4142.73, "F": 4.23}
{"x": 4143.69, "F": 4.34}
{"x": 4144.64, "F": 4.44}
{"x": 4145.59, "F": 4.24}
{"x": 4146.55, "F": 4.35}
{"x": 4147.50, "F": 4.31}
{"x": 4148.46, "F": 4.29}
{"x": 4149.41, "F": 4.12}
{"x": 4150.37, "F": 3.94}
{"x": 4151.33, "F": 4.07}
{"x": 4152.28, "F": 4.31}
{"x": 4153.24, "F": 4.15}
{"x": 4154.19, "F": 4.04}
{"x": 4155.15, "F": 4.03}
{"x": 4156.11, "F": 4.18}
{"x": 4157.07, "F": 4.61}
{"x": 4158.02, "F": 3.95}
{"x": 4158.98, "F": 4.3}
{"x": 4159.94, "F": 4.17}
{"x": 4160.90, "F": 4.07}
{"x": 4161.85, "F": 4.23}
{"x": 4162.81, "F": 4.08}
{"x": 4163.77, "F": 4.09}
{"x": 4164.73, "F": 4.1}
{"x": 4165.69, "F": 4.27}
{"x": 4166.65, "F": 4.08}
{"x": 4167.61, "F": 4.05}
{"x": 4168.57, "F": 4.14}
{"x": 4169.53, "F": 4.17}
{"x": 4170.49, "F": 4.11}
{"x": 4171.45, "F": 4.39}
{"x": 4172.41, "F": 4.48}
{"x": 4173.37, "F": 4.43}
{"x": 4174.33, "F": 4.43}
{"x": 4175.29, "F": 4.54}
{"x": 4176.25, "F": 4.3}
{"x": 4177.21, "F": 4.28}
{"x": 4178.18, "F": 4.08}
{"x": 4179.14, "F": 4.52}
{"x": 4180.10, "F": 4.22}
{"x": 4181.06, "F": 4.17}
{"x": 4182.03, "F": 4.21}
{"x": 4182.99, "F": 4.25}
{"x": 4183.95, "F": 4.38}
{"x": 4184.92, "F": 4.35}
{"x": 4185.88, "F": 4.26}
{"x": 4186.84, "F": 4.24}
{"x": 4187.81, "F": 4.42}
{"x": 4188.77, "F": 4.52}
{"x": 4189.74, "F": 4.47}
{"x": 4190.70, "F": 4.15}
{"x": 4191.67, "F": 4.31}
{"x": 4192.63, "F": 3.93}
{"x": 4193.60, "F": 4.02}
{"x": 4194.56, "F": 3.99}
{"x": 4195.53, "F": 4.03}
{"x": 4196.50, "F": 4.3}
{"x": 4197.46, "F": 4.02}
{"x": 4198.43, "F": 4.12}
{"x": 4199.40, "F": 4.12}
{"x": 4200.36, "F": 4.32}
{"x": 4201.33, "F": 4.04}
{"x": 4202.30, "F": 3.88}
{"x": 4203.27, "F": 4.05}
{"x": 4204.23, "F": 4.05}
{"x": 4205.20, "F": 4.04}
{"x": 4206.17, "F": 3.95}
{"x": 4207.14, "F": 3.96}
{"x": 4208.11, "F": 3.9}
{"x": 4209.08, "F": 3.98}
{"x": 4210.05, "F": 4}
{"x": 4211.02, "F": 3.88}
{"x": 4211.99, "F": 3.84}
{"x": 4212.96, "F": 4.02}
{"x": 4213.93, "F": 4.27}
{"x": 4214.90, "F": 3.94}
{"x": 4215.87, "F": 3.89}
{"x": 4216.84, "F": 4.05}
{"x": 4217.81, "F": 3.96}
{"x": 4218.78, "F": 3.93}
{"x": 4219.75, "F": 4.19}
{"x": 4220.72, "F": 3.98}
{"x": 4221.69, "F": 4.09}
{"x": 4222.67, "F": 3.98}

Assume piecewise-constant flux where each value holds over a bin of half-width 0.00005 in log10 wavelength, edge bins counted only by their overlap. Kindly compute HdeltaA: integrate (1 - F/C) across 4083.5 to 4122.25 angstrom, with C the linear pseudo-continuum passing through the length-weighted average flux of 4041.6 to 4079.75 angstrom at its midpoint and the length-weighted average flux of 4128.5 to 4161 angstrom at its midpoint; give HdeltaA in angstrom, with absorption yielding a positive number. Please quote -2.7 angstrom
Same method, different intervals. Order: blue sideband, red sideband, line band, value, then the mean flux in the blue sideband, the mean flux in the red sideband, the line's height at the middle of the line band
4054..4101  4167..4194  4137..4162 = 0.8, 4.52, 4.28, 4.35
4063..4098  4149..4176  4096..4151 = -1.7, 4.55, 4.2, 4.37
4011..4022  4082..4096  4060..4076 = 0.2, 4.39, 4.62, 4.55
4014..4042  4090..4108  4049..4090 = 0.4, 4.35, 4.65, 4.53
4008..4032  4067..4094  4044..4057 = 0.3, 4.36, 4.55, 4.45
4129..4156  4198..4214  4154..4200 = -1.0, 4.27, 4.02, 4.13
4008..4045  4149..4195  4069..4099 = -1.8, 4.35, 4.22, 4.3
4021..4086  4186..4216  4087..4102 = -0.9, 4.41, 4.09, 4.32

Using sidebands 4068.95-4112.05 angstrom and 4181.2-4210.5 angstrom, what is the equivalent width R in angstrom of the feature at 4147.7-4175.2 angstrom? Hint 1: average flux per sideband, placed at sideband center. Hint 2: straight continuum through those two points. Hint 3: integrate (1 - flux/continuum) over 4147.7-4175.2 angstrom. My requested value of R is 0.6 angstrom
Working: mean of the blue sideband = 4.6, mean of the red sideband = 4.14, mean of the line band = 4.19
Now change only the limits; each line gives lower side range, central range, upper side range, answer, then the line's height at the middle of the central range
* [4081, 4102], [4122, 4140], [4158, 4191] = -0.1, 4.43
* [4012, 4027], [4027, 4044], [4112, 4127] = 0.6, 4.46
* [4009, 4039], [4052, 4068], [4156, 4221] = -0.5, 4.31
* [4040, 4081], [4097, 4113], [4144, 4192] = -1.2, 4.36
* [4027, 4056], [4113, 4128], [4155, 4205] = -1.3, 4.26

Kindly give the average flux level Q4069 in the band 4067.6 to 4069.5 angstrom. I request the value 4.75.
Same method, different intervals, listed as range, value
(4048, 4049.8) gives 4.28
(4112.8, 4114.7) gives 4.5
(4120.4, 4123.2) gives 4.8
